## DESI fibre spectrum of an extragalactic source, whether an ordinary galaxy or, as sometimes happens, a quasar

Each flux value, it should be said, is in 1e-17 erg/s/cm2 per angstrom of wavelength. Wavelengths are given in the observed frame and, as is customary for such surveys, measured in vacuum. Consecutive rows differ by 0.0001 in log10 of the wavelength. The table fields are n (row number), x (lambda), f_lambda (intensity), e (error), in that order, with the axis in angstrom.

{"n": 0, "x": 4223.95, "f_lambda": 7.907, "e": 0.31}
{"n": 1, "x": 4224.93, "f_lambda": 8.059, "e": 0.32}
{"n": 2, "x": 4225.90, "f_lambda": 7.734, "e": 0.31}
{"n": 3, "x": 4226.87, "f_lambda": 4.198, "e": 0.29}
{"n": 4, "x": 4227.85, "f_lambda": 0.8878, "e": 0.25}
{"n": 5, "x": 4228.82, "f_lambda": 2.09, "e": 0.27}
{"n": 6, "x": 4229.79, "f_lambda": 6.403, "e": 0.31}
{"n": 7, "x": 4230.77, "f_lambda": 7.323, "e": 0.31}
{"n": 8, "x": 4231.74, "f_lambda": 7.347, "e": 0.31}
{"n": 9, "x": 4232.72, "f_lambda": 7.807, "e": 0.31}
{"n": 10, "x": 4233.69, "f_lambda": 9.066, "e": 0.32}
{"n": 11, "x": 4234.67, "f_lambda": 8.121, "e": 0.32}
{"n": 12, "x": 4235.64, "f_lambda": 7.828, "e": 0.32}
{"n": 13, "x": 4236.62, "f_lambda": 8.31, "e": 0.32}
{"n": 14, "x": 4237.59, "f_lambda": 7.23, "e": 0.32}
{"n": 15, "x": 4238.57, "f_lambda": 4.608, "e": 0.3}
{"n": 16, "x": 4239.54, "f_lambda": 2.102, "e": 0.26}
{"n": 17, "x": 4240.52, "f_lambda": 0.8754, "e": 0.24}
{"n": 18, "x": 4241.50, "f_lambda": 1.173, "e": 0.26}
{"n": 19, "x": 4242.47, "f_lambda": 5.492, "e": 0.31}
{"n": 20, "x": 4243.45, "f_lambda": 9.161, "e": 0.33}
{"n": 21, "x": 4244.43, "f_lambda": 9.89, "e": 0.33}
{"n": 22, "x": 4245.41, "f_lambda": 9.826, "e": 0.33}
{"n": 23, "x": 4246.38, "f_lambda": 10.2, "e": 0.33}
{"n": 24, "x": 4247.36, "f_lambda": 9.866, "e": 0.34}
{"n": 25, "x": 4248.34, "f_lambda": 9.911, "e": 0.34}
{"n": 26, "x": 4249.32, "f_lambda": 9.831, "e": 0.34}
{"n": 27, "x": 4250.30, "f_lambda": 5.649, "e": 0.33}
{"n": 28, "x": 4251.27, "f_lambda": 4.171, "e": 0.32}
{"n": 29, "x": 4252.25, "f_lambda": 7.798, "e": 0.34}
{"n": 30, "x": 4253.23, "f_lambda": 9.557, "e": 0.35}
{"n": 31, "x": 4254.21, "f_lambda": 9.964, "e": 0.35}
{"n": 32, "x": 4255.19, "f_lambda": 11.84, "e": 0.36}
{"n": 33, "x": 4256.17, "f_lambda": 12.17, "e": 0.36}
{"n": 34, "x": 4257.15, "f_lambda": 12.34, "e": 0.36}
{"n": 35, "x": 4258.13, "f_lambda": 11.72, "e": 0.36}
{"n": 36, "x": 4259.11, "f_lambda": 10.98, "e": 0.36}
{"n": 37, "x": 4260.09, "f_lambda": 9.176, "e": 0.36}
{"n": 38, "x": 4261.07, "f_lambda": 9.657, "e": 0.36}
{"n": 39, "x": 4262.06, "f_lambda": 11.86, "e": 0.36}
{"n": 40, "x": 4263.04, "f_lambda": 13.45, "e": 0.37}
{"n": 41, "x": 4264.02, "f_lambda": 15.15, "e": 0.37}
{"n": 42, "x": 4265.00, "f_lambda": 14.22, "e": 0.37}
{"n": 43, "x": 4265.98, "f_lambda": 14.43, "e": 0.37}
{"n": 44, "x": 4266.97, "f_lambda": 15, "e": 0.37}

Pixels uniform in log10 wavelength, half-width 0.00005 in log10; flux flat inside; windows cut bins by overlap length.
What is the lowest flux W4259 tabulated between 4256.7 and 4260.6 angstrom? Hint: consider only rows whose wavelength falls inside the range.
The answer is 9.176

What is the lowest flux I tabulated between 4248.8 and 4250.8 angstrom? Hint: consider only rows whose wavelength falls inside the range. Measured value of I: 5.649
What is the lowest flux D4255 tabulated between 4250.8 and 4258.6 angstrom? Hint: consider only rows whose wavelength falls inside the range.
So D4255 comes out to 4.171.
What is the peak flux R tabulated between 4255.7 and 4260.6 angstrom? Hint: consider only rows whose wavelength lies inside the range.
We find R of 12.34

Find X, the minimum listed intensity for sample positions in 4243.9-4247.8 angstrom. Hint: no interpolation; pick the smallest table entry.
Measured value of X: 9.826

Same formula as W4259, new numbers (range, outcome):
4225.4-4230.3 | 0.8878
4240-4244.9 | 0.8754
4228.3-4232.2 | 2.09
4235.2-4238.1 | 7.23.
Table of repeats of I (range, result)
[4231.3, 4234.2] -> 7.347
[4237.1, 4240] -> 2.102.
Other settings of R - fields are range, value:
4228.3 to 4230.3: 6.403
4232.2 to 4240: 9.066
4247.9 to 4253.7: 9.911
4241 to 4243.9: 9.161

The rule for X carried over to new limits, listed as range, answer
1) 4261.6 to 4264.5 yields 11.86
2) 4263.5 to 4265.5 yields 14.22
